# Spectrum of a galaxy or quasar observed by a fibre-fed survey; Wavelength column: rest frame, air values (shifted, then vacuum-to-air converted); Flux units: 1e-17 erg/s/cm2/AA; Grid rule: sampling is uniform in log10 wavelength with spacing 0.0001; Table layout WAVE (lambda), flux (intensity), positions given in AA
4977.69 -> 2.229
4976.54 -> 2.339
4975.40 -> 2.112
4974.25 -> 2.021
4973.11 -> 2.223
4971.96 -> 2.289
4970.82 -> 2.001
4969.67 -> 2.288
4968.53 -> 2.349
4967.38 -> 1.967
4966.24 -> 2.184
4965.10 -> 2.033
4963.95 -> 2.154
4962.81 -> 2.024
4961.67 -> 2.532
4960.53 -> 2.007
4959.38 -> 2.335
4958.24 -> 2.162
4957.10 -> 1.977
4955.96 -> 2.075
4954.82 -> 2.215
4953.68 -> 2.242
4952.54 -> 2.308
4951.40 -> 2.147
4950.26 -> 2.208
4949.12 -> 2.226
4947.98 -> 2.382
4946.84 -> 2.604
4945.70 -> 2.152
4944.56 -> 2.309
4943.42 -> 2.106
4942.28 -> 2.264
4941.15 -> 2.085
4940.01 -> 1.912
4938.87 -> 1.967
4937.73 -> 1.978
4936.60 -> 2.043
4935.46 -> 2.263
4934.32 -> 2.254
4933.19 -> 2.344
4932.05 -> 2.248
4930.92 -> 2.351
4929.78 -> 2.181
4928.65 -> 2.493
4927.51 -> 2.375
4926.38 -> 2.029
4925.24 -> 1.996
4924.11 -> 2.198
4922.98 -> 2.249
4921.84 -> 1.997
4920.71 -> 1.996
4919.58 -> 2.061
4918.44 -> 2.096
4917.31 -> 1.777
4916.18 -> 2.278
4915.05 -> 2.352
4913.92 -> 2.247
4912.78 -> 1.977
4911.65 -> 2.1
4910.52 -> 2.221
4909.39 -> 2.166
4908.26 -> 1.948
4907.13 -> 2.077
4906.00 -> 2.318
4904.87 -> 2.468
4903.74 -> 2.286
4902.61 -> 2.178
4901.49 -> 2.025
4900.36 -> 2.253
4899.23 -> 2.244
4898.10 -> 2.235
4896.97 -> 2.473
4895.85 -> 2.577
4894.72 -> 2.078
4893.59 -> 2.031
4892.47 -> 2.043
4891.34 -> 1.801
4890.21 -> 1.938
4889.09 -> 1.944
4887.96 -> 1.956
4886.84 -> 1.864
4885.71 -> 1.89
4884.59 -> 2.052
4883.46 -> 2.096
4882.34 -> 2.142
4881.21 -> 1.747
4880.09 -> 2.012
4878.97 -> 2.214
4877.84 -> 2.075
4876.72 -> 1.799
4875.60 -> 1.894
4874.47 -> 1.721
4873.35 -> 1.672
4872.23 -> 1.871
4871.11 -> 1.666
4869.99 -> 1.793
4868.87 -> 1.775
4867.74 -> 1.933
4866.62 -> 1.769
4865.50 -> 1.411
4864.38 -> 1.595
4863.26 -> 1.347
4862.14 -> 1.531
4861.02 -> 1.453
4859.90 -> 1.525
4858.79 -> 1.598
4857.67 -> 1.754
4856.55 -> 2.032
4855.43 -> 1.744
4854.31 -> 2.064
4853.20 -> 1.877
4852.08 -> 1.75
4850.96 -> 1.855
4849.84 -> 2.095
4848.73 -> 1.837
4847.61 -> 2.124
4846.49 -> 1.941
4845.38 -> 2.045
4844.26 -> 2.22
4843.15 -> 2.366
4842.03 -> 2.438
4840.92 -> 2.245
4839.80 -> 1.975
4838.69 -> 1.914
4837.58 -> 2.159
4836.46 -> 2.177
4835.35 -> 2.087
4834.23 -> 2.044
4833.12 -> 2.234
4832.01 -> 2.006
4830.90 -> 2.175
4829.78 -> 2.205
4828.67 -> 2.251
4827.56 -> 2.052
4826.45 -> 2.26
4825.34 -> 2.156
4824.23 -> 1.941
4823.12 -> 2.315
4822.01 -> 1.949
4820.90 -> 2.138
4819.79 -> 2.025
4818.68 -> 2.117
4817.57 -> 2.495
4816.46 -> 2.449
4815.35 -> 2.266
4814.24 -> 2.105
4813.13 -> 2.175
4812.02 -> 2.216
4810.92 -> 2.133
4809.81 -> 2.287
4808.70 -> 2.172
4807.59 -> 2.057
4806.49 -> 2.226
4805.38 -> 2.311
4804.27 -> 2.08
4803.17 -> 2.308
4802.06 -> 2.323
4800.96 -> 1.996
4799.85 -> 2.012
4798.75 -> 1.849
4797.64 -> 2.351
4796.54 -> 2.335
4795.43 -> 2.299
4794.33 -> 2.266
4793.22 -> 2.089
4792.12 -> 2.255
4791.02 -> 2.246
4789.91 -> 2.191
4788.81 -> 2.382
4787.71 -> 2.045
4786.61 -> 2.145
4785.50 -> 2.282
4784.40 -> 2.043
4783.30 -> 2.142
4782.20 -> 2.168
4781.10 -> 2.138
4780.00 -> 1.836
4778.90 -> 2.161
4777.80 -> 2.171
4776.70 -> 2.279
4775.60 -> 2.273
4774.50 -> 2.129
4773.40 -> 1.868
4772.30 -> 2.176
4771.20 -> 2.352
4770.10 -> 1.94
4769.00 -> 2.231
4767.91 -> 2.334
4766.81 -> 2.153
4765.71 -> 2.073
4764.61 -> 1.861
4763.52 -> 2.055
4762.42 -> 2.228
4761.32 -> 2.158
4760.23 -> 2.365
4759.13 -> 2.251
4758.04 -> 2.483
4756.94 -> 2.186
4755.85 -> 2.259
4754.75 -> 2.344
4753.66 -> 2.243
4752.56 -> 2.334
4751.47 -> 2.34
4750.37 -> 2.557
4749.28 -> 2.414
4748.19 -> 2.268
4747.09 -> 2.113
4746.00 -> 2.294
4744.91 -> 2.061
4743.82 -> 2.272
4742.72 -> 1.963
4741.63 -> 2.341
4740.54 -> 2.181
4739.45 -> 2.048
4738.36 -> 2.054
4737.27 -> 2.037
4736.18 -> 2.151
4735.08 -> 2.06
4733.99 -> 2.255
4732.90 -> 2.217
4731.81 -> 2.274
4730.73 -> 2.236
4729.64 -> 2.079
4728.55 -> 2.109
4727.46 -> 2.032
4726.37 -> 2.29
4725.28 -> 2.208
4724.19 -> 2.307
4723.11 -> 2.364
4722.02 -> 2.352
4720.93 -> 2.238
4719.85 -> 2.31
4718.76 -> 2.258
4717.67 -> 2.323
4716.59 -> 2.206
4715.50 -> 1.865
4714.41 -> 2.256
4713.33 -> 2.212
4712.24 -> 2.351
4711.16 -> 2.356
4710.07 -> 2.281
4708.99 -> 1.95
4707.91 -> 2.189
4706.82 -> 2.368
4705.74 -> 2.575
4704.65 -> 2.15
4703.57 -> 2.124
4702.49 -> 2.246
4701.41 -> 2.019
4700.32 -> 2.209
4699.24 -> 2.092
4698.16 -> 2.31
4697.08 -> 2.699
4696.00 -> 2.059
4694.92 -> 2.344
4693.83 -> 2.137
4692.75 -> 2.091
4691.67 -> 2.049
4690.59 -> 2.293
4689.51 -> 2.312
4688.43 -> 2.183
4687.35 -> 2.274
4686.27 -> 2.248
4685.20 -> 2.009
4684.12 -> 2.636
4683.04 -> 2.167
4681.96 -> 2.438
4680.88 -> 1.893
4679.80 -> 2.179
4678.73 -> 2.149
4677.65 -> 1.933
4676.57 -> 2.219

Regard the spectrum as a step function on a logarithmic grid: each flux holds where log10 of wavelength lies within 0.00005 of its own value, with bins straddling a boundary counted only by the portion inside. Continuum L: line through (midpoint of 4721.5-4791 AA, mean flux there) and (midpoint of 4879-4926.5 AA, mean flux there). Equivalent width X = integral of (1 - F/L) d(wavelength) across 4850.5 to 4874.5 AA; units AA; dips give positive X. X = 4.7 AA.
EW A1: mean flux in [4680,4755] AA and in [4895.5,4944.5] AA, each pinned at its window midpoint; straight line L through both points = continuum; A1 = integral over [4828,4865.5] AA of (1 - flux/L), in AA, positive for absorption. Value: 4.2 AA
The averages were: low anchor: 2.22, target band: 1.95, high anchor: 2.18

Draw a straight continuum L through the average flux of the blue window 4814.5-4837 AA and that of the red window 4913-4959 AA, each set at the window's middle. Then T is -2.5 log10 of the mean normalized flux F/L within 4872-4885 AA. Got 0.12 mag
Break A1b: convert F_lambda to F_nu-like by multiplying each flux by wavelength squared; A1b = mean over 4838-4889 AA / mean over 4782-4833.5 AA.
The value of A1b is 0.88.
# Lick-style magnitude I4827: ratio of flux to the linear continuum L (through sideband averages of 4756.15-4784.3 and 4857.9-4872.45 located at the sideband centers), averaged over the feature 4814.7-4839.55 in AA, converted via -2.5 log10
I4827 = -0.168 mag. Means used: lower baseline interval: 2.16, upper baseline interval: 1.63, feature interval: 2.15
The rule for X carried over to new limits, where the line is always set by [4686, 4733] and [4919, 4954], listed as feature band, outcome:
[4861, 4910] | 5.1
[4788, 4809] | 0.2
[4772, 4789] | 0.6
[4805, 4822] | 0.1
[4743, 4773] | -0.1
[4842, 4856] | 1.2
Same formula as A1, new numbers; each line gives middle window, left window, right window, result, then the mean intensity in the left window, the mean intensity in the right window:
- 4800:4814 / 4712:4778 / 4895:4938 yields 0.12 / 2.21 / 2.19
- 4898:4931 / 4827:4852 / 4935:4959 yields -0.25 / 2.1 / 2.17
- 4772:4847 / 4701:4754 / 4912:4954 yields 1.34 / 2.22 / 2.18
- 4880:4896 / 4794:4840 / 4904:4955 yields 1.32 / 2.17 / 2.18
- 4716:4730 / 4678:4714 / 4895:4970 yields -0.08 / 2.23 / 2.19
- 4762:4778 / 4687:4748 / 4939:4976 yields 0.45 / 2.21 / 2.18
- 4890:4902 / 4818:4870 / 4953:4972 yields -0.63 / 1.97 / 2.16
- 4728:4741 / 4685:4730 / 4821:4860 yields 0.28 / 2.22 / 2.05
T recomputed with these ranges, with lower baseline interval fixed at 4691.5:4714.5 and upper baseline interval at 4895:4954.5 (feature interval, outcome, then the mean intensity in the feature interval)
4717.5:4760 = 0.00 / 2.23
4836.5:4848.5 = 0.04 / 2.14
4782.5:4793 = 0.01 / 2.19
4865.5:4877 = 0.24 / 1.77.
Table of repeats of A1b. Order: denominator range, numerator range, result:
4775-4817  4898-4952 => 1.05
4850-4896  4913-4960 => 1.21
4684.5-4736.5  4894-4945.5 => 1.07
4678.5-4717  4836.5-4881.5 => 0.90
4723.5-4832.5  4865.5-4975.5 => 1.02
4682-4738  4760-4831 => 1.01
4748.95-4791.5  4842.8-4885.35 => 0.87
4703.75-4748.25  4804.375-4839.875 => 1.02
